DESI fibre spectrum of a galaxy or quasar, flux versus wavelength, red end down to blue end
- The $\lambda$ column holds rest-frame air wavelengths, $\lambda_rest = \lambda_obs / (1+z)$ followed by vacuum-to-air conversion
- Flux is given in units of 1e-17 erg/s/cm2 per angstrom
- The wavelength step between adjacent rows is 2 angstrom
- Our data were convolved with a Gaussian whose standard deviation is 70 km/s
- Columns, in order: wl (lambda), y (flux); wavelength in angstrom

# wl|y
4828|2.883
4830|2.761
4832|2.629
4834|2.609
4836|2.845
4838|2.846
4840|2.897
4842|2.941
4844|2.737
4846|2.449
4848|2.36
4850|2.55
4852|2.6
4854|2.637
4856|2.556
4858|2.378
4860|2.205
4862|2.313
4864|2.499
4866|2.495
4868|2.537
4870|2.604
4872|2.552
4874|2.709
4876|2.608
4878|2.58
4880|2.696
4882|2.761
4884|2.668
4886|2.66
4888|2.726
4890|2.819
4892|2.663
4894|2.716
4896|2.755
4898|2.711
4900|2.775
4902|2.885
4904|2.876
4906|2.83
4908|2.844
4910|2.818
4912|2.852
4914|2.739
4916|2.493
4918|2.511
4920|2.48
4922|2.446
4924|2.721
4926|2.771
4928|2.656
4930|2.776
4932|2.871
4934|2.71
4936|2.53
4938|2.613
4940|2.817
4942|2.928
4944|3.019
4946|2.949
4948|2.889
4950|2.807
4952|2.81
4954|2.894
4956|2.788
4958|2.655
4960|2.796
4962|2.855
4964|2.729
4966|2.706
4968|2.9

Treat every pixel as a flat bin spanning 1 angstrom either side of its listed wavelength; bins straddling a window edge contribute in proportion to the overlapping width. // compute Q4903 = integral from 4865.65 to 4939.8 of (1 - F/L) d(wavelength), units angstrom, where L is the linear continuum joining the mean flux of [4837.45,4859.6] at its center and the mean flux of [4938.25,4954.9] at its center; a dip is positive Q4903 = 1.8 angstrom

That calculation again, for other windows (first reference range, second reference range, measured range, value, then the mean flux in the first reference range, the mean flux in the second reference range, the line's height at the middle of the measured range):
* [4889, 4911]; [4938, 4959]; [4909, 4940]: 1.6 angstrom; 2.79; 2.84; 2.82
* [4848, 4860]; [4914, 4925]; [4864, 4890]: -1.2 angstrom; 2.5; 2.55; 2.52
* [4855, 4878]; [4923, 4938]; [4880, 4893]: -0.8 angstrom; 2.5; 2.71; 2.57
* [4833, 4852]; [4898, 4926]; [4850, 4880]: 1.9 angstrom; 2.69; 2.72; 2.7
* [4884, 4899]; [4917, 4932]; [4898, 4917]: -0.8 angstrom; 2.72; 2.64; 2.68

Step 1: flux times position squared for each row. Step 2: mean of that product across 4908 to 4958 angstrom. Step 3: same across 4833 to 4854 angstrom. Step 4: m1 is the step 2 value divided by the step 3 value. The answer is 1.06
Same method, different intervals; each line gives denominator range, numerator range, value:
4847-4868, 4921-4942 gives 1.13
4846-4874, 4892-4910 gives 1.14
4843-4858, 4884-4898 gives 1.09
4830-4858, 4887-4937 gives 1.05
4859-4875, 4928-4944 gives 1.14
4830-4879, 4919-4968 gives 1.11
